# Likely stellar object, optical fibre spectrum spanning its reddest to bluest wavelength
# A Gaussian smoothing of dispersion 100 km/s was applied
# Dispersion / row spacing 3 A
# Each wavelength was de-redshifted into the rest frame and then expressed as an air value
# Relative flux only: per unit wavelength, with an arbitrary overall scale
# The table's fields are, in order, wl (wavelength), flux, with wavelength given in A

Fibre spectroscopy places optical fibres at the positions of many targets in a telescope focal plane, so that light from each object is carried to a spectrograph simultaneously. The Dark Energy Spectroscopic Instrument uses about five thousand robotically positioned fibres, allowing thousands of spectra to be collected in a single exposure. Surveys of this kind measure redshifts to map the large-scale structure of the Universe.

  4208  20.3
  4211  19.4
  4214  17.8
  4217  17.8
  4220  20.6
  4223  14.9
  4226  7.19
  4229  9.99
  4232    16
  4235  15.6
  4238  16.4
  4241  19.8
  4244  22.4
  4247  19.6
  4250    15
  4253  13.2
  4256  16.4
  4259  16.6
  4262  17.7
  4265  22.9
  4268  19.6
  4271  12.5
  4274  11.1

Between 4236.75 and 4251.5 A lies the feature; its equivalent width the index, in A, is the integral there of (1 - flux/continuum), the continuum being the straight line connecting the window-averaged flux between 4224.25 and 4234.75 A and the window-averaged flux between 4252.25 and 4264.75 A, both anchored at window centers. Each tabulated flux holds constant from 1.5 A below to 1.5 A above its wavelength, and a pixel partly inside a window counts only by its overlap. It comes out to -4.6 A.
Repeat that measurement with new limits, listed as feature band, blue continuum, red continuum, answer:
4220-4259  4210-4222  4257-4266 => 6.1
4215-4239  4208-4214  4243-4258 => 4.6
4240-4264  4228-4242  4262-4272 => -0.8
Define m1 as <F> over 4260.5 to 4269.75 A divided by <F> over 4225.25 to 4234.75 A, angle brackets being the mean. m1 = 1.7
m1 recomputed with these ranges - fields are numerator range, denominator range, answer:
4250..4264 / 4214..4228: 1.06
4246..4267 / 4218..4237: 1.22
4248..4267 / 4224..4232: 1.65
